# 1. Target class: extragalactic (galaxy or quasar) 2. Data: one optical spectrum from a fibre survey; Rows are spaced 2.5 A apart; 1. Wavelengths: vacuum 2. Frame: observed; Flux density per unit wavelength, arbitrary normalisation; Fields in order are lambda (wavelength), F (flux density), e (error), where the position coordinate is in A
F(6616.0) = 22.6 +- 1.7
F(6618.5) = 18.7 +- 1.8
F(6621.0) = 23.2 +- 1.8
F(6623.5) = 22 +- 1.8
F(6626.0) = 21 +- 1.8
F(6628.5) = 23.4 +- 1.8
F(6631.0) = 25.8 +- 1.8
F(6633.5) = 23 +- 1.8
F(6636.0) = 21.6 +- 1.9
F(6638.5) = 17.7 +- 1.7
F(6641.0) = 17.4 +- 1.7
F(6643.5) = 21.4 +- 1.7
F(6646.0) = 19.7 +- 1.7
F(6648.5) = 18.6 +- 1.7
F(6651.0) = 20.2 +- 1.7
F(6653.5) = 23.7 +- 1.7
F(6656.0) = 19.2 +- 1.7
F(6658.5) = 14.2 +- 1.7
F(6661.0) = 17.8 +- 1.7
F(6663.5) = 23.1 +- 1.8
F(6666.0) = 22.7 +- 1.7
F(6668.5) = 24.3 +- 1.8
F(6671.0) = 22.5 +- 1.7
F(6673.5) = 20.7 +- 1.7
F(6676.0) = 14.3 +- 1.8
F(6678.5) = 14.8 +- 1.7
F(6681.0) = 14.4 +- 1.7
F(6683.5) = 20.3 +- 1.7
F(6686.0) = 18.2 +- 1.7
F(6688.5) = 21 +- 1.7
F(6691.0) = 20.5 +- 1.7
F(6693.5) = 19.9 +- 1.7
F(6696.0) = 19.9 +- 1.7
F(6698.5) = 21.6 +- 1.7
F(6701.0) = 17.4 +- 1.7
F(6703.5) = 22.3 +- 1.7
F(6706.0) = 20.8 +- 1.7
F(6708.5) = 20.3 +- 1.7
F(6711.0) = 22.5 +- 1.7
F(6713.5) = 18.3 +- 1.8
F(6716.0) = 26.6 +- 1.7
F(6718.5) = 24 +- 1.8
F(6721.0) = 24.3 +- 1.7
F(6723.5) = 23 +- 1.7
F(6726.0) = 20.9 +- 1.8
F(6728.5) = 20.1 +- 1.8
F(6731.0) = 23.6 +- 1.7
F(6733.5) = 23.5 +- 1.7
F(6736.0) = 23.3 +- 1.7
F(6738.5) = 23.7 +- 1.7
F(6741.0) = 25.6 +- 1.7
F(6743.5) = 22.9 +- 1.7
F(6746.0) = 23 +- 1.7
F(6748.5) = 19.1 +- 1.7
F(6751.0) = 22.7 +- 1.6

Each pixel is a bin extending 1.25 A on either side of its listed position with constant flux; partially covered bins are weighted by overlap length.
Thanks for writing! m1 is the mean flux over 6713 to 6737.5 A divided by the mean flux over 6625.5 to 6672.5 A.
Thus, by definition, 1.10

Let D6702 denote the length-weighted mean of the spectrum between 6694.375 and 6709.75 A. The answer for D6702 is 20.4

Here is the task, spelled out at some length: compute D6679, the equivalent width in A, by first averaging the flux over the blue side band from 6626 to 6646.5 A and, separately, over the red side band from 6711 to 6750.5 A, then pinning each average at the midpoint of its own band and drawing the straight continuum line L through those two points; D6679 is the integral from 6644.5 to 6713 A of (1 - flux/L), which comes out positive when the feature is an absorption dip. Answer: 6.7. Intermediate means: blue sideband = 21.3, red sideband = 22.8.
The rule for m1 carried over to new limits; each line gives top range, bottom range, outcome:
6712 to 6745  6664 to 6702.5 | 1.18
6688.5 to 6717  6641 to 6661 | 1.08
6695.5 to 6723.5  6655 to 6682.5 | 1.15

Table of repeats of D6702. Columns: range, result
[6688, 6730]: 21.4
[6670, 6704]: 19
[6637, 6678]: 19.8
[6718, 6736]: 22.8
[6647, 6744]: 20.9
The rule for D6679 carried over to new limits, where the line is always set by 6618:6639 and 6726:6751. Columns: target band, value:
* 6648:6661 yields 1.8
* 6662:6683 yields 2.5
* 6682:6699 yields 1.8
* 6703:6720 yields 0.3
